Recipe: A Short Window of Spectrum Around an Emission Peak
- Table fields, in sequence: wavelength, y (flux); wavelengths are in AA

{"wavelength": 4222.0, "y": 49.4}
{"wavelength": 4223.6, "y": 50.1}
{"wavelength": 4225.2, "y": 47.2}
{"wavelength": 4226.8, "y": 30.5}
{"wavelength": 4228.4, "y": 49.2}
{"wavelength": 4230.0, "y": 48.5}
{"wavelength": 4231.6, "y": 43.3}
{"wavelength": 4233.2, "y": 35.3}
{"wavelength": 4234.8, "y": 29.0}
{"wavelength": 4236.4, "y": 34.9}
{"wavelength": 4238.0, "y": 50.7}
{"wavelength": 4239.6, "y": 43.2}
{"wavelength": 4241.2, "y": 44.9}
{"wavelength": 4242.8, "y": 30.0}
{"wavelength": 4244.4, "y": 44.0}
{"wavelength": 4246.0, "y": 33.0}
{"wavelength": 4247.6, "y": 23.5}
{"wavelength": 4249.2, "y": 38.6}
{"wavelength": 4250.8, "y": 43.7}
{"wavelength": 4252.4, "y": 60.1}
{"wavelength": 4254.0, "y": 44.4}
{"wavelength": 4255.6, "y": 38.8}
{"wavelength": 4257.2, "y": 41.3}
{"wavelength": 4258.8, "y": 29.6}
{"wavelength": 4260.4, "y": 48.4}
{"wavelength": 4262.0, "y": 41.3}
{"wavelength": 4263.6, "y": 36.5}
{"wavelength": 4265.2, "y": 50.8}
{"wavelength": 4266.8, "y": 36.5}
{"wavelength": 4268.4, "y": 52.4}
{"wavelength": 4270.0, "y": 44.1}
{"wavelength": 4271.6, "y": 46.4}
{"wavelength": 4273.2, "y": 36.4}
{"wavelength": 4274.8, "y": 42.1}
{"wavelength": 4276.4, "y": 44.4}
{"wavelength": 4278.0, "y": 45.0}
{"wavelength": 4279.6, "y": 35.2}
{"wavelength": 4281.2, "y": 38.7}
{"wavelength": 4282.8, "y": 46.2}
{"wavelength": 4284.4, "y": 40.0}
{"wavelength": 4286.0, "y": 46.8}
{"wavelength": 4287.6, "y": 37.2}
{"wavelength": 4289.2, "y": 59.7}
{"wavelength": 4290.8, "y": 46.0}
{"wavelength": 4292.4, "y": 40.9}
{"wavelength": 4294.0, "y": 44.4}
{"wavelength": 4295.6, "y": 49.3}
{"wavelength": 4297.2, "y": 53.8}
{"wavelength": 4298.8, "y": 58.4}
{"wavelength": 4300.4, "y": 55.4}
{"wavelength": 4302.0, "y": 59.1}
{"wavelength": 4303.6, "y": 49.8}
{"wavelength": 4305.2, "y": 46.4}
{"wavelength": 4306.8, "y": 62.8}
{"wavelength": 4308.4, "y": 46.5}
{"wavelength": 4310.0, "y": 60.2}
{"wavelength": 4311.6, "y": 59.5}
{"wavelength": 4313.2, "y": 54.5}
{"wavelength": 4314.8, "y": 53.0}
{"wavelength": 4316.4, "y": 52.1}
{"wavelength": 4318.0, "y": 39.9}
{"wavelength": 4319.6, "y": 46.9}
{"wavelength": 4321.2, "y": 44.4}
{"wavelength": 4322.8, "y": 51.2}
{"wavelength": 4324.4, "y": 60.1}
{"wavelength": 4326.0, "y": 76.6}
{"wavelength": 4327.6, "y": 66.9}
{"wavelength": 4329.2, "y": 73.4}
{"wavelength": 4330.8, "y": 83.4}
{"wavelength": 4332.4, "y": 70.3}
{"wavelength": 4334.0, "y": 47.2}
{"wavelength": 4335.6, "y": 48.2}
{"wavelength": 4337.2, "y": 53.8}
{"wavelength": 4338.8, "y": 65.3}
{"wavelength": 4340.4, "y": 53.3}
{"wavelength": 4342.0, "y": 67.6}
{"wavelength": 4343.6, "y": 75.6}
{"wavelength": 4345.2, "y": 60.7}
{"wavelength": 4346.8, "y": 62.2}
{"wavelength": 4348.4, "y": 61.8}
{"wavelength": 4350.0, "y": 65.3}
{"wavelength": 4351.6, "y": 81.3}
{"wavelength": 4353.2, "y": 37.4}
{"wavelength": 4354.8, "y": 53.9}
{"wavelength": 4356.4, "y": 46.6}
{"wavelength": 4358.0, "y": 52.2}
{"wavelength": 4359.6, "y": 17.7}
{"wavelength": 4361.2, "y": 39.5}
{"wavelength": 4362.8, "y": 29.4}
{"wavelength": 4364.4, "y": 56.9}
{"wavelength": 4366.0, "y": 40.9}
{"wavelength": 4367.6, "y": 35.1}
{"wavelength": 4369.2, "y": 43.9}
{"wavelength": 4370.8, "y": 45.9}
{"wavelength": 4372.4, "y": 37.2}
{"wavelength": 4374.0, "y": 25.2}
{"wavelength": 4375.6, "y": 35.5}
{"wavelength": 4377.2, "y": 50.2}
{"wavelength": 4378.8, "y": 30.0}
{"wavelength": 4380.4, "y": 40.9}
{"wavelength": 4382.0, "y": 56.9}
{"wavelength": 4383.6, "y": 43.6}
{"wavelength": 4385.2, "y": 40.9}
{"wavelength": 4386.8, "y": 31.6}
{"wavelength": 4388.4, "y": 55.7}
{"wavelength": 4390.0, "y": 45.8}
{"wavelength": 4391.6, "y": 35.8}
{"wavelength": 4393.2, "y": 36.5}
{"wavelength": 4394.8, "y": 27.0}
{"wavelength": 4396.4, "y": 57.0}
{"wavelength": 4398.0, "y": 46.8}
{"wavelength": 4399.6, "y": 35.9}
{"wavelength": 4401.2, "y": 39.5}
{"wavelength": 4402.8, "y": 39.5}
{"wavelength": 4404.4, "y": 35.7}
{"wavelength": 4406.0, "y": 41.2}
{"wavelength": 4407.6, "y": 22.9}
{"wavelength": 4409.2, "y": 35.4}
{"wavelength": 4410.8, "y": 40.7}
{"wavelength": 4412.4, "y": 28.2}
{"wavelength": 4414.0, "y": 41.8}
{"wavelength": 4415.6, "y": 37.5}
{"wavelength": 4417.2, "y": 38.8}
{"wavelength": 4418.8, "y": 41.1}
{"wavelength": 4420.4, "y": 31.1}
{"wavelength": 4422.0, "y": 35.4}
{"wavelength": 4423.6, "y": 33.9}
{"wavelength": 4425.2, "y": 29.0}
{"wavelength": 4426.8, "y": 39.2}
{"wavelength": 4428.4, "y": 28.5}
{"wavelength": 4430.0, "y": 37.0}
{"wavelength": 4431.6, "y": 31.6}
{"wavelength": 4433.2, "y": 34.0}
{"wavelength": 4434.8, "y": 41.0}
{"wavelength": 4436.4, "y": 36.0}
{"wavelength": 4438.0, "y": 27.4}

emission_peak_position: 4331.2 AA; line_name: C III] 1909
